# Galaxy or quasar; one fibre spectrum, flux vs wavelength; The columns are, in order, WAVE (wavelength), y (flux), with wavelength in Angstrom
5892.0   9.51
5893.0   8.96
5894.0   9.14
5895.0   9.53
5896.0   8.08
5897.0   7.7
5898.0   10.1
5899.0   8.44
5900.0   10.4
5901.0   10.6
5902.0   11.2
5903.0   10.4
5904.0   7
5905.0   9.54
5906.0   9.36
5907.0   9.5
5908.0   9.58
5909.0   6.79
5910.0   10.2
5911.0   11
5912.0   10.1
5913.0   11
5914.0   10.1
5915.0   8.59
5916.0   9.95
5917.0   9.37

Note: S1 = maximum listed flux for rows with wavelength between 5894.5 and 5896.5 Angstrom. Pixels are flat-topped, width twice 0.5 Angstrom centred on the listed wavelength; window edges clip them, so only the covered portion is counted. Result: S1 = 9.53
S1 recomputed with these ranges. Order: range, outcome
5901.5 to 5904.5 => 11.2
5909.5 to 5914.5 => 11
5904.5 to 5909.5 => 9.58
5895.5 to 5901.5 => 10.6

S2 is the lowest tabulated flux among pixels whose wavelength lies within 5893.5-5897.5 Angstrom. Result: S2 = 7.7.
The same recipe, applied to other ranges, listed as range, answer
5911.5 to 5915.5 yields 8.59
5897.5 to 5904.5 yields 7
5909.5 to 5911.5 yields 10.2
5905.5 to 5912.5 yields 6.79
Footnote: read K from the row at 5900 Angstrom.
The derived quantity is 10.4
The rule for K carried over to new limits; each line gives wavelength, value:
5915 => 8.59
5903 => 10.4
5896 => 8.08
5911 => 11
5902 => 11.2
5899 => 8.44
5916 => 9.95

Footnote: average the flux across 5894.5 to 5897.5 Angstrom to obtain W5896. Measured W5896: 8.44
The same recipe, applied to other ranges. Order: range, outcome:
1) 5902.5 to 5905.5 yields 8.98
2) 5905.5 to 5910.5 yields 9.09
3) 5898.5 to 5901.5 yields 9.81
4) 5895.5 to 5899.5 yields 8.58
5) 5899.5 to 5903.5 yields 10.7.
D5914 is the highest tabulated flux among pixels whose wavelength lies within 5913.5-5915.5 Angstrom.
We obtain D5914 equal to 10.1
